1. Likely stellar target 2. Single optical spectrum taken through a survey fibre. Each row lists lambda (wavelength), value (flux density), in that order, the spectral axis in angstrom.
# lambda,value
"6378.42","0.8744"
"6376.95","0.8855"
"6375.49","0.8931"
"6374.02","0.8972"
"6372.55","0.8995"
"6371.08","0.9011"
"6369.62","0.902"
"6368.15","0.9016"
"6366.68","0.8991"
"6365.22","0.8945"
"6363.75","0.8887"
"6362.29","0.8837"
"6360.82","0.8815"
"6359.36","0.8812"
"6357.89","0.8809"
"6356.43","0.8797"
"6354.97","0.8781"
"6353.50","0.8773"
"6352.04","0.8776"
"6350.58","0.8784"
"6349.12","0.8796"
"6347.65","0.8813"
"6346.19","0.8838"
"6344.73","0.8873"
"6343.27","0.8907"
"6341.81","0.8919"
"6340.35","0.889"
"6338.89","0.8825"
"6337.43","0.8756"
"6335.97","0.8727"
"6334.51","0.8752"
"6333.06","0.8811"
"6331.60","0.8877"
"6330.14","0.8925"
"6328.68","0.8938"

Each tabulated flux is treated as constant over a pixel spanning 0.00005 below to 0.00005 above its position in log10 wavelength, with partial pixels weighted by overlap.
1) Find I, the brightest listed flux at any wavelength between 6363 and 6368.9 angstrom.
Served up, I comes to 0.9016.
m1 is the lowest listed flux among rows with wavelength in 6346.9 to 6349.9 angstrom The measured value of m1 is 0.8796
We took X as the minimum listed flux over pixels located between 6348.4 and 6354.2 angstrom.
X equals 0.8773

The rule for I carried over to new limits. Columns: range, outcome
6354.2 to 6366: 0.8945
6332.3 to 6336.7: 0.8811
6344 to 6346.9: 0.8873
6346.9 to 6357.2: 0.8813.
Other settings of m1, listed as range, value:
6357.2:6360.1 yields 0.8809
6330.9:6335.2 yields 0.8752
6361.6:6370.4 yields 0.8837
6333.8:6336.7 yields 0.8727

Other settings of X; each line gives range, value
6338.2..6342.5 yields 0.8825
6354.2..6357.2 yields 0.8781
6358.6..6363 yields 0.8812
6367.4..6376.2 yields 0.8931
